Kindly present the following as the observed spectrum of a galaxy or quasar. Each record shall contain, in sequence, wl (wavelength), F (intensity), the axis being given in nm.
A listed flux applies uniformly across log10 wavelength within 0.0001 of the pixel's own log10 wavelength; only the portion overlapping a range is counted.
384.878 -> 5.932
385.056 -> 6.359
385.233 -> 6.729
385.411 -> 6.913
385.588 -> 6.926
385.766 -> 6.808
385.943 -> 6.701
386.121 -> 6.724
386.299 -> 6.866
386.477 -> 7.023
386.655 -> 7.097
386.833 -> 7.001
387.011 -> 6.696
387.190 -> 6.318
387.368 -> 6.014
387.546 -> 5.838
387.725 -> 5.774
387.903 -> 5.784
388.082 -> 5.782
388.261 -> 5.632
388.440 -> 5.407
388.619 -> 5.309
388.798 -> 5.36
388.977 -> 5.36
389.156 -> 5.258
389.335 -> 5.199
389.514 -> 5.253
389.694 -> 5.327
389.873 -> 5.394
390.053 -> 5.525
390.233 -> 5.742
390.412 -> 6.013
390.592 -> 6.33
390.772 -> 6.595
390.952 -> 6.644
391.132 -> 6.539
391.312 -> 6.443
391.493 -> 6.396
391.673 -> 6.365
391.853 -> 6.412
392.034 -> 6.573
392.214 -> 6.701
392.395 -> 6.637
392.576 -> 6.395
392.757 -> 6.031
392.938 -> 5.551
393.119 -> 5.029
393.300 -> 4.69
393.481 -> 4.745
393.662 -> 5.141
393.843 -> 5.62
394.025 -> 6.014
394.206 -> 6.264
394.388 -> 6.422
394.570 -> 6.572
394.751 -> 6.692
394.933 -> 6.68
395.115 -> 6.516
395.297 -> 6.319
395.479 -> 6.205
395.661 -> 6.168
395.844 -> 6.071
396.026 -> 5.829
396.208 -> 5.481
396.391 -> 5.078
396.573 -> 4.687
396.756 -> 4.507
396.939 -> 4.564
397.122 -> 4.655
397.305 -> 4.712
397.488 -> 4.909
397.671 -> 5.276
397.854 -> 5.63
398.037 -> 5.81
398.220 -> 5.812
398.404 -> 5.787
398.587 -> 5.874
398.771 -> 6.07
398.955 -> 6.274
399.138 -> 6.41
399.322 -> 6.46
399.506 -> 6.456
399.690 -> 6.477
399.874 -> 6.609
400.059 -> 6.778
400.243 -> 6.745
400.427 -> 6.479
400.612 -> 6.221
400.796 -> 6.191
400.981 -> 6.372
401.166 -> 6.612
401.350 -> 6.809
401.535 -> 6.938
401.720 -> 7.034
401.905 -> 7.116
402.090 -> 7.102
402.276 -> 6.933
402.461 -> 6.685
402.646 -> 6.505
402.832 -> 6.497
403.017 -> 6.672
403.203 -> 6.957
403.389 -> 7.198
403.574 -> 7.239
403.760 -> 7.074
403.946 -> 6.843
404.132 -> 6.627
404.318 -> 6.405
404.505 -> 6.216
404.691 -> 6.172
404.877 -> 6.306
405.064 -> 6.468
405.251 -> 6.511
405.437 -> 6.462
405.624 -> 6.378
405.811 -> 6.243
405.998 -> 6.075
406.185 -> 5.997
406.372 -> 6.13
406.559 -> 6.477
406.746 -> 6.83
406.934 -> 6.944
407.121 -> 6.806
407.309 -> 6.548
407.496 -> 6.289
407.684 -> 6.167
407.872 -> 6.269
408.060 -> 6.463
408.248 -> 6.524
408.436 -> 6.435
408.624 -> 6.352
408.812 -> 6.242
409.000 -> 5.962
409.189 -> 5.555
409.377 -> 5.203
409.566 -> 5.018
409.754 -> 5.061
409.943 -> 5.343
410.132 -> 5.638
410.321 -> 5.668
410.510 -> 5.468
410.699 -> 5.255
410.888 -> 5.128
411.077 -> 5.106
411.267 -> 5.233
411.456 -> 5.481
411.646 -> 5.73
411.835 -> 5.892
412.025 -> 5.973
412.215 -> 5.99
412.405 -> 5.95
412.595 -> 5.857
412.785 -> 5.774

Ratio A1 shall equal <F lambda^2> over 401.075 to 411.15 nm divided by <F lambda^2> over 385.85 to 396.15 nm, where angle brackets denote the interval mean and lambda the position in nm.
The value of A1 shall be 1.12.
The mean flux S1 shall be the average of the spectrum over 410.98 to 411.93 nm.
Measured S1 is 5.49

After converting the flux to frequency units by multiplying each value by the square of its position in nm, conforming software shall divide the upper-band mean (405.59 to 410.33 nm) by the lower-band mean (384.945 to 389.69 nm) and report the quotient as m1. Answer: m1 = 1.10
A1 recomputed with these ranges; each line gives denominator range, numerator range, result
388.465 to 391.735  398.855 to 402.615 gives 1.20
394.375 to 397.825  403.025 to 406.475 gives 1.21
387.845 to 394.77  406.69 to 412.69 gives 1.10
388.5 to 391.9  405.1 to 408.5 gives 1.19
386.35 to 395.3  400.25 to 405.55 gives 1.18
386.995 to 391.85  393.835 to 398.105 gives 1.00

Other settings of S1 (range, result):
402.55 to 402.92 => 6.5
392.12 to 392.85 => 6.44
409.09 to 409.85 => 5.21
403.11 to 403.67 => 7.13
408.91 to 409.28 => 5.75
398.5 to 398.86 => 5.97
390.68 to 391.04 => 6.62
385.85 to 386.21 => 6.72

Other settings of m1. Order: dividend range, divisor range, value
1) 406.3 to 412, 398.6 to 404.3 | 0.92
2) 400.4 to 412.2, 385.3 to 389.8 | 1.13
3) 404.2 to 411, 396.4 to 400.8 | 1.10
